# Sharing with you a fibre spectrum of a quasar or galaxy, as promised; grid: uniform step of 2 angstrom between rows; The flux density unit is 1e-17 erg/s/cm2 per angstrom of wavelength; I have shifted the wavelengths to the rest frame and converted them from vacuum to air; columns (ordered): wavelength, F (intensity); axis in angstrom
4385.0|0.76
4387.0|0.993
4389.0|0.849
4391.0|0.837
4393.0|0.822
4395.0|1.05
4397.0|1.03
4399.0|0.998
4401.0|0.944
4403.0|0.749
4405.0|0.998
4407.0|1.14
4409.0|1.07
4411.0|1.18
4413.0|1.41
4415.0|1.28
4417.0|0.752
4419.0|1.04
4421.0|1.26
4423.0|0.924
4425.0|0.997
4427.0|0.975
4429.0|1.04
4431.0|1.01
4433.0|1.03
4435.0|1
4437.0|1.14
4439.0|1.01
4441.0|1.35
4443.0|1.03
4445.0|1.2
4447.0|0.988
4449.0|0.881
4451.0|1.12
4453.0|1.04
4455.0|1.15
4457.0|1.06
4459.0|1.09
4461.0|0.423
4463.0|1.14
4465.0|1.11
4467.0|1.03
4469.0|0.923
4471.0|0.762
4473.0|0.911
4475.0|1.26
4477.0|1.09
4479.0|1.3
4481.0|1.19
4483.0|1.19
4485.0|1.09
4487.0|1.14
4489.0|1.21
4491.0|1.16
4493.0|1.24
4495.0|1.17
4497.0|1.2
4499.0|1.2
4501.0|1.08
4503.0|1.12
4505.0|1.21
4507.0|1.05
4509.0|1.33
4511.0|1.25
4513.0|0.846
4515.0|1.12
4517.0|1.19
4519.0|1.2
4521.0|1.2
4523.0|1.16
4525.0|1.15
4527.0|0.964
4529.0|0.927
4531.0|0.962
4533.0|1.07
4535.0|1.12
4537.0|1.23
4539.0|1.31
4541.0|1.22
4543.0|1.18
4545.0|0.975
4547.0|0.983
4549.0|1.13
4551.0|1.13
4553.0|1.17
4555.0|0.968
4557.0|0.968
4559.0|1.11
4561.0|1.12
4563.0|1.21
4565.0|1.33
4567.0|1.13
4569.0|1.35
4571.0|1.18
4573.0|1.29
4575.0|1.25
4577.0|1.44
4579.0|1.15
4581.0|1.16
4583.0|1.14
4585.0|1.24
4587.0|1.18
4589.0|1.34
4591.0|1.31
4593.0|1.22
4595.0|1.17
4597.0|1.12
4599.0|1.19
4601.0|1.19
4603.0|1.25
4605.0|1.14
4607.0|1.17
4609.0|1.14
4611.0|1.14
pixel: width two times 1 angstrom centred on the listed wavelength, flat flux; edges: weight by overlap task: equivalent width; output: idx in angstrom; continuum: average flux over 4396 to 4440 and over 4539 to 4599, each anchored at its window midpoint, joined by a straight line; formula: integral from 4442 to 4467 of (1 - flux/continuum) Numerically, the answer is 1.33 angstrom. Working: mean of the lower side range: 1.04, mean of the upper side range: 1.18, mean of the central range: 1.02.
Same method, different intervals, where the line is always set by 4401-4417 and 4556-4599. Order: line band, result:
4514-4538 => 1.30 angstrom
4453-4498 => 2.05 angstrom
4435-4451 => 0.39 angstrom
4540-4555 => 1.06 angstrom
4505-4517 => 0.28 angstrom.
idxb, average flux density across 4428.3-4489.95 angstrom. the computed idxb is 1.06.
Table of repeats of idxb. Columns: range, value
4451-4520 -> 1.1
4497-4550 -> 1.12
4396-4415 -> 1.07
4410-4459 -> 1.08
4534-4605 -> 1.18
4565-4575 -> 1.25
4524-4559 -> 1.09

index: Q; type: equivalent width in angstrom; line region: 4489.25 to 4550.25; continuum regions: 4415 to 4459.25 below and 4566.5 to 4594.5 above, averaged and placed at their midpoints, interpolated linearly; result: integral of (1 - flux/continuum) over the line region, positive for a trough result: 1.5 angstrom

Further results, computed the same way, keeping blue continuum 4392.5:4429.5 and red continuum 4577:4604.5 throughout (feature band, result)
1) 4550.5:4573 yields 0.5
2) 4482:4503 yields -0.9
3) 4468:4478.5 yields 0.9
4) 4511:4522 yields 0.2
